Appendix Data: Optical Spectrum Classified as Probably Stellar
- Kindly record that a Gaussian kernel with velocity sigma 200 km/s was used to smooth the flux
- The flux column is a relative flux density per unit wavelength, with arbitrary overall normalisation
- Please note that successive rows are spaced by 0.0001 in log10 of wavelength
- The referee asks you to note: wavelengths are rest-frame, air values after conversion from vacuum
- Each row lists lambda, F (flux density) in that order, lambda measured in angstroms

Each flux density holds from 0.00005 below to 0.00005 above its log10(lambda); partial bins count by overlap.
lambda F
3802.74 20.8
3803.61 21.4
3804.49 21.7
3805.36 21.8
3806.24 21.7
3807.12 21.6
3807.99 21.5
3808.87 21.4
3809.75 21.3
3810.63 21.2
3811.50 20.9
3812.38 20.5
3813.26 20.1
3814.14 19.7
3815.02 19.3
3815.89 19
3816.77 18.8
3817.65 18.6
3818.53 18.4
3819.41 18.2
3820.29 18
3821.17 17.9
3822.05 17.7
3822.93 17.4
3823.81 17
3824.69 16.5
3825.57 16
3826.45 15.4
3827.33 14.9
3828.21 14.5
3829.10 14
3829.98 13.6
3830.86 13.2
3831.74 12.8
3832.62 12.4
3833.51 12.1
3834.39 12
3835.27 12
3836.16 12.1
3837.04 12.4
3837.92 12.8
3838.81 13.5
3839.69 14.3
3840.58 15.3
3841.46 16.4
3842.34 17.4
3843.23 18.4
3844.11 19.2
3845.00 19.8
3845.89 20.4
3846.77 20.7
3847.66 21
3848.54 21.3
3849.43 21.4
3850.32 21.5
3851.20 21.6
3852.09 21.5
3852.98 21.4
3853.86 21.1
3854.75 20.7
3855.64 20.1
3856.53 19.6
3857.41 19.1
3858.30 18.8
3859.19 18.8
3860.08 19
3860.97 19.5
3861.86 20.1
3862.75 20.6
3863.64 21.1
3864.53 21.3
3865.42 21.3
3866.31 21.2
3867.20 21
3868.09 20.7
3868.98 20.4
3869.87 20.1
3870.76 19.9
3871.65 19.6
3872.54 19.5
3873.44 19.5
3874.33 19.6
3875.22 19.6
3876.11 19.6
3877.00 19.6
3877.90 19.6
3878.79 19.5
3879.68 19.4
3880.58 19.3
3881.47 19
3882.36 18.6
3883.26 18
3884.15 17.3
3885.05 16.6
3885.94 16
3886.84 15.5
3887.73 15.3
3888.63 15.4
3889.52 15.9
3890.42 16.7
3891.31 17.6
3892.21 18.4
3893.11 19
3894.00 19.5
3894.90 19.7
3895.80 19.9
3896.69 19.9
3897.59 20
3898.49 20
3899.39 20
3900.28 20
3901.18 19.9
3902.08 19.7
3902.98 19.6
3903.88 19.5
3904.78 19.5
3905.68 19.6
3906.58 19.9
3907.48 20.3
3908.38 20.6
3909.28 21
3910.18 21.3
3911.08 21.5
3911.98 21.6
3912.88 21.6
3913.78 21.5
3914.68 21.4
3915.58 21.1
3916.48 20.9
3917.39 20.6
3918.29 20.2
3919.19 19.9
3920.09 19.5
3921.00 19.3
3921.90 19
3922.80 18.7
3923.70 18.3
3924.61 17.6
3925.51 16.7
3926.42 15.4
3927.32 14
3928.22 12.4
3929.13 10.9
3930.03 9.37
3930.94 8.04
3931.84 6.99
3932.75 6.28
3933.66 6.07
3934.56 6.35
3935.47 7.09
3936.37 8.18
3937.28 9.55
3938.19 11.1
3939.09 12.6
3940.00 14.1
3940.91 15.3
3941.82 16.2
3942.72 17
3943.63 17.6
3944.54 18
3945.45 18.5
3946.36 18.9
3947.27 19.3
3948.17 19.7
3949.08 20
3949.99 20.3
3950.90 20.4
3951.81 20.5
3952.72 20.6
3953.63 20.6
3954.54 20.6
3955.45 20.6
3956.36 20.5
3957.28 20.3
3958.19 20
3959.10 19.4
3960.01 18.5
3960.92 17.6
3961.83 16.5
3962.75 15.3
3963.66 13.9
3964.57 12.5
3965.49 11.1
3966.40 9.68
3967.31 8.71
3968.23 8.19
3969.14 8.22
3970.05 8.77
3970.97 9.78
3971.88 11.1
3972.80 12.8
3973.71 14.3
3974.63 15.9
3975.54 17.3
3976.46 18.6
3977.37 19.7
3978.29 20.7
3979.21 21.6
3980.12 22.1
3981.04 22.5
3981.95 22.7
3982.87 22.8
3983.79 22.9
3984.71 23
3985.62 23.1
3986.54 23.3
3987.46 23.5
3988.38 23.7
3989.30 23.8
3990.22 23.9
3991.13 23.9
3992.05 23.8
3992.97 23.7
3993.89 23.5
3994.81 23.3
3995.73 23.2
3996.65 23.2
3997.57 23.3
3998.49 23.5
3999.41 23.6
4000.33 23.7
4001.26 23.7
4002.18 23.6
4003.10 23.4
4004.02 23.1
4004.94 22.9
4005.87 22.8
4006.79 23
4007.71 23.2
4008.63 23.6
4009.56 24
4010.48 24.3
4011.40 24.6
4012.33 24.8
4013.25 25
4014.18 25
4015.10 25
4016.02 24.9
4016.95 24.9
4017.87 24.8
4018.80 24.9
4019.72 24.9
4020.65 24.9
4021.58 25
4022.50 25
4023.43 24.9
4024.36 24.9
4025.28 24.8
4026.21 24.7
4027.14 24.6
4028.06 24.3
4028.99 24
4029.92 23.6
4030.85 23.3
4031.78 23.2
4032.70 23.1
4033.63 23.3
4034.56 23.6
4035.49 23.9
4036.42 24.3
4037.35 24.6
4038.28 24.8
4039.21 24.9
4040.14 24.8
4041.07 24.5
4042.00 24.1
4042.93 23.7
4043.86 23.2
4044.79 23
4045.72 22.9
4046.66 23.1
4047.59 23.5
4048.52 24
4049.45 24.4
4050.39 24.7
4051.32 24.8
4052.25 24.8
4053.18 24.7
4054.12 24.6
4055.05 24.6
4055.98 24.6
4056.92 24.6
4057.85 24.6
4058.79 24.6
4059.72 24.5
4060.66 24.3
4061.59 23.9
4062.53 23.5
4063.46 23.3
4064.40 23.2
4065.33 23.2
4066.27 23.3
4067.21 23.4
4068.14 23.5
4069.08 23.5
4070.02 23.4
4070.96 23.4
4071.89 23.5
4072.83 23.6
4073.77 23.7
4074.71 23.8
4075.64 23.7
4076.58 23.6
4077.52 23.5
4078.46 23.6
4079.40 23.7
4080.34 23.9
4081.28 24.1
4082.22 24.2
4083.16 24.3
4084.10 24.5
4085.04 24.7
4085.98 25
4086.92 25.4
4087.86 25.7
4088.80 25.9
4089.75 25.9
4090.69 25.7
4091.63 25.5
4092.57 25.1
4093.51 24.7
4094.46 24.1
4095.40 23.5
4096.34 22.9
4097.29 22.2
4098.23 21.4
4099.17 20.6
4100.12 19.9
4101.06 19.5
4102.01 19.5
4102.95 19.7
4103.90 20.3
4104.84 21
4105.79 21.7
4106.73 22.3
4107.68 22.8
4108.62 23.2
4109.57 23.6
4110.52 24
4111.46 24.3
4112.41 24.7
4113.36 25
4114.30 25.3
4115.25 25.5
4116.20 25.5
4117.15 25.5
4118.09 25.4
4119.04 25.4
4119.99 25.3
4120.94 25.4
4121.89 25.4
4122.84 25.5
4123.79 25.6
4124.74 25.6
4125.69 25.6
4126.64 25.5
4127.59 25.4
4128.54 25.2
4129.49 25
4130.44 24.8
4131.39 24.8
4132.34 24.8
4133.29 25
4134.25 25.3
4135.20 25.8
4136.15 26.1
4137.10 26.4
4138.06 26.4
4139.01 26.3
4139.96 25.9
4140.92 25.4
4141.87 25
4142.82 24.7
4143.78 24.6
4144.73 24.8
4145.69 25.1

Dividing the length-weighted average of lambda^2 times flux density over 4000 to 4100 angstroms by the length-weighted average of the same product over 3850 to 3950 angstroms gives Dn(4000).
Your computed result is 1.4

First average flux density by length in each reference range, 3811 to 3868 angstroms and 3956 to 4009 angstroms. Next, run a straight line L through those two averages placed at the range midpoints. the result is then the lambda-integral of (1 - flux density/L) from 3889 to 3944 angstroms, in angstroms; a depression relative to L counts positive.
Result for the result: 5.6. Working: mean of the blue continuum 17.9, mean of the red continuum 19.6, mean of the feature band 16.9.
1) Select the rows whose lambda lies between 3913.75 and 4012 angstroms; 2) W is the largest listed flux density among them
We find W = 24.6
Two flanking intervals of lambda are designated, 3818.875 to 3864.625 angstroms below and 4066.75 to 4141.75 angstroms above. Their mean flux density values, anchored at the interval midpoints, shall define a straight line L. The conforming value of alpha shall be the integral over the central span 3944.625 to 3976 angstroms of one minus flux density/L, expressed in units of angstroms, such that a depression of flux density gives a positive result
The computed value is 6.50 angstroms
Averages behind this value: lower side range 17.4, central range 16.2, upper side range 24.2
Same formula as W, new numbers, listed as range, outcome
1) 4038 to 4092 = 25.9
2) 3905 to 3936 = 21.6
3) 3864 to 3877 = 21.3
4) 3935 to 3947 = 18.9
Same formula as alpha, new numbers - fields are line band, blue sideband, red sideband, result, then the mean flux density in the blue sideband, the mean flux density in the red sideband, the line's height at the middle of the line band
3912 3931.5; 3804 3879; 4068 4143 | 2.7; 18.5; 24.2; 20.3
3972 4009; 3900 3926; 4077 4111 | -1.1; 20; 23.3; 21.4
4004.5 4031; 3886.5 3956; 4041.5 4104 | -3.7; 17.3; 23.7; 21.4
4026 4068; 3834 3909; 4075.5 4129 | -2.3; 18.9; 24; 22.7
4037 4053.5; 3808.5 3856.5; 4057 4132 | -1.0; 17.6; 23.9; 22.7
